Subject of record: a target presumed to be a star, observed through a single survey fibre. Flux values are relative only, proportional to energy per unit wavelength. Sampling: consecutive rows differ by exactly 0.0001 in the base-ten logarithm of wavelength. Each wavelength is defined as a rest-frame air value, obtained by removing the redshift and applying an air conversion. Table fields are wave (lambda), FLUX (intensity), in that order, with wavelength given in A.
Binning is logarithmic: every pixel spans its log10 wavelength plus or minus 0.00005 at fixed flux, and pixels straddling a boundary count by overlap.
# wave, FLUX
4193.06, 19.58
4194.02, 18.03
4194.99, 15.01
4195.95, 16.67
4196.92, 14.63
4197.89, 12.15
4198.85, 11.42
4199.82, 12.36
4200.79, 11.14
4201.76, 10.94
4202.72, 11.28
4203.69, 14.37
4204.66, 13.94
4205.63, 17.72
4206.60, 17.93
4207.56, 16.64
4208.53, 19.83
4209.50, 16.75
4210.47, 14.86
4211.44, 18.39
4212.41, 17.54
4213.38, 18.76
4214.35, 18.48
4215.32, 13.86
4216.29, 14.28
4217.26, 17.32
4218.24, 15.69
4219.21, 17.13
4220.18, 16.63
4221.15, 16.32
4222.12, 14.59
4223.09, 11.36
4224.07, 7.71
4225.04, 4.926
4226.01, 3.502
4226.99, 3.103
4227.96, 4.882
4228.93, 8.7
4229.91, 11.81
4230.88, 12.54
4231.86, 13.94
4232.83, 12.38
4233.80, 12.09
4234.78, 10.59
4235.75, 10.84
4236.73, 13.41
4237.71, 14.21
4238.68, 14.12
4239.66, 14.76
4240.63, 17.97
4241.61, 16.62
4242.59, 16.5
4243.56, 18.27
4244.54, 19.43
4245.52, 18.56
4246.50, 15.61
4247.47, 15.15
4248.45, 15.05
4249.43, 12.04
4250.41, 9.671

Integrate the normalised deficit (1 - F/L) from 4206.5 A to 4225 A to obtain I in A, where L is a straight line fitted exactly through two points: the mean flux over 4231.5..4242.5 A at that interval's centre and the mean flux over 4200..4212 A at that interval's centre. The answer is -1.1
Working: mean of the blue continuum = 15.3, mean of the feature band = 15.7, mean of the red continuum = 13.8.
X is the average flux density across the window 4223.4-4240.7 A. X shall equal 10.5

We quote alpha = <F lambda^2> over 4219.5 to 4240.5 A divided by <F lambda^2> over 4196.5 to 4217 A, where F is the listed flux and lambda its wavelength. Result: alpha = 0.8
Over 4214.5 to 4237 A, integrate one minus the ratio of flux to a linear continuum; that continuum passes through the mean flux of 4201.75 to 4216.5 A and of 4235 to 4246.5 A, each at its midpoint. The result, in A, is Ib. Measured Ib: 6.0 A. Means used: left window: 16.2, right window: 15.7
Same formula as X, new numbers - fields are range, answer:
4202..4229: 13.9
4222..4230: 7.33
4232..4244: 14.3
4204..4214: 17.2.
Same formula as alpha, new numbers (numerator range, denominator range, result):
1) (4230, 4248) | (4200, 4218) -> 0.95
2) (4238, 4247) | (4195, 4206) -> 1.29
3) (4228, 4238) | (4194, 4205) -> 0.89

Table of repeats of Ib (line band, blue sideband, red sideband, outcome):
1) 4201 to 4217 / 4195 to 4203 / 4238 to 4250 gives -2.8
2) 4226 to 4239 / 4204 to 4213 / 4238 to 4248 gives 4.7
